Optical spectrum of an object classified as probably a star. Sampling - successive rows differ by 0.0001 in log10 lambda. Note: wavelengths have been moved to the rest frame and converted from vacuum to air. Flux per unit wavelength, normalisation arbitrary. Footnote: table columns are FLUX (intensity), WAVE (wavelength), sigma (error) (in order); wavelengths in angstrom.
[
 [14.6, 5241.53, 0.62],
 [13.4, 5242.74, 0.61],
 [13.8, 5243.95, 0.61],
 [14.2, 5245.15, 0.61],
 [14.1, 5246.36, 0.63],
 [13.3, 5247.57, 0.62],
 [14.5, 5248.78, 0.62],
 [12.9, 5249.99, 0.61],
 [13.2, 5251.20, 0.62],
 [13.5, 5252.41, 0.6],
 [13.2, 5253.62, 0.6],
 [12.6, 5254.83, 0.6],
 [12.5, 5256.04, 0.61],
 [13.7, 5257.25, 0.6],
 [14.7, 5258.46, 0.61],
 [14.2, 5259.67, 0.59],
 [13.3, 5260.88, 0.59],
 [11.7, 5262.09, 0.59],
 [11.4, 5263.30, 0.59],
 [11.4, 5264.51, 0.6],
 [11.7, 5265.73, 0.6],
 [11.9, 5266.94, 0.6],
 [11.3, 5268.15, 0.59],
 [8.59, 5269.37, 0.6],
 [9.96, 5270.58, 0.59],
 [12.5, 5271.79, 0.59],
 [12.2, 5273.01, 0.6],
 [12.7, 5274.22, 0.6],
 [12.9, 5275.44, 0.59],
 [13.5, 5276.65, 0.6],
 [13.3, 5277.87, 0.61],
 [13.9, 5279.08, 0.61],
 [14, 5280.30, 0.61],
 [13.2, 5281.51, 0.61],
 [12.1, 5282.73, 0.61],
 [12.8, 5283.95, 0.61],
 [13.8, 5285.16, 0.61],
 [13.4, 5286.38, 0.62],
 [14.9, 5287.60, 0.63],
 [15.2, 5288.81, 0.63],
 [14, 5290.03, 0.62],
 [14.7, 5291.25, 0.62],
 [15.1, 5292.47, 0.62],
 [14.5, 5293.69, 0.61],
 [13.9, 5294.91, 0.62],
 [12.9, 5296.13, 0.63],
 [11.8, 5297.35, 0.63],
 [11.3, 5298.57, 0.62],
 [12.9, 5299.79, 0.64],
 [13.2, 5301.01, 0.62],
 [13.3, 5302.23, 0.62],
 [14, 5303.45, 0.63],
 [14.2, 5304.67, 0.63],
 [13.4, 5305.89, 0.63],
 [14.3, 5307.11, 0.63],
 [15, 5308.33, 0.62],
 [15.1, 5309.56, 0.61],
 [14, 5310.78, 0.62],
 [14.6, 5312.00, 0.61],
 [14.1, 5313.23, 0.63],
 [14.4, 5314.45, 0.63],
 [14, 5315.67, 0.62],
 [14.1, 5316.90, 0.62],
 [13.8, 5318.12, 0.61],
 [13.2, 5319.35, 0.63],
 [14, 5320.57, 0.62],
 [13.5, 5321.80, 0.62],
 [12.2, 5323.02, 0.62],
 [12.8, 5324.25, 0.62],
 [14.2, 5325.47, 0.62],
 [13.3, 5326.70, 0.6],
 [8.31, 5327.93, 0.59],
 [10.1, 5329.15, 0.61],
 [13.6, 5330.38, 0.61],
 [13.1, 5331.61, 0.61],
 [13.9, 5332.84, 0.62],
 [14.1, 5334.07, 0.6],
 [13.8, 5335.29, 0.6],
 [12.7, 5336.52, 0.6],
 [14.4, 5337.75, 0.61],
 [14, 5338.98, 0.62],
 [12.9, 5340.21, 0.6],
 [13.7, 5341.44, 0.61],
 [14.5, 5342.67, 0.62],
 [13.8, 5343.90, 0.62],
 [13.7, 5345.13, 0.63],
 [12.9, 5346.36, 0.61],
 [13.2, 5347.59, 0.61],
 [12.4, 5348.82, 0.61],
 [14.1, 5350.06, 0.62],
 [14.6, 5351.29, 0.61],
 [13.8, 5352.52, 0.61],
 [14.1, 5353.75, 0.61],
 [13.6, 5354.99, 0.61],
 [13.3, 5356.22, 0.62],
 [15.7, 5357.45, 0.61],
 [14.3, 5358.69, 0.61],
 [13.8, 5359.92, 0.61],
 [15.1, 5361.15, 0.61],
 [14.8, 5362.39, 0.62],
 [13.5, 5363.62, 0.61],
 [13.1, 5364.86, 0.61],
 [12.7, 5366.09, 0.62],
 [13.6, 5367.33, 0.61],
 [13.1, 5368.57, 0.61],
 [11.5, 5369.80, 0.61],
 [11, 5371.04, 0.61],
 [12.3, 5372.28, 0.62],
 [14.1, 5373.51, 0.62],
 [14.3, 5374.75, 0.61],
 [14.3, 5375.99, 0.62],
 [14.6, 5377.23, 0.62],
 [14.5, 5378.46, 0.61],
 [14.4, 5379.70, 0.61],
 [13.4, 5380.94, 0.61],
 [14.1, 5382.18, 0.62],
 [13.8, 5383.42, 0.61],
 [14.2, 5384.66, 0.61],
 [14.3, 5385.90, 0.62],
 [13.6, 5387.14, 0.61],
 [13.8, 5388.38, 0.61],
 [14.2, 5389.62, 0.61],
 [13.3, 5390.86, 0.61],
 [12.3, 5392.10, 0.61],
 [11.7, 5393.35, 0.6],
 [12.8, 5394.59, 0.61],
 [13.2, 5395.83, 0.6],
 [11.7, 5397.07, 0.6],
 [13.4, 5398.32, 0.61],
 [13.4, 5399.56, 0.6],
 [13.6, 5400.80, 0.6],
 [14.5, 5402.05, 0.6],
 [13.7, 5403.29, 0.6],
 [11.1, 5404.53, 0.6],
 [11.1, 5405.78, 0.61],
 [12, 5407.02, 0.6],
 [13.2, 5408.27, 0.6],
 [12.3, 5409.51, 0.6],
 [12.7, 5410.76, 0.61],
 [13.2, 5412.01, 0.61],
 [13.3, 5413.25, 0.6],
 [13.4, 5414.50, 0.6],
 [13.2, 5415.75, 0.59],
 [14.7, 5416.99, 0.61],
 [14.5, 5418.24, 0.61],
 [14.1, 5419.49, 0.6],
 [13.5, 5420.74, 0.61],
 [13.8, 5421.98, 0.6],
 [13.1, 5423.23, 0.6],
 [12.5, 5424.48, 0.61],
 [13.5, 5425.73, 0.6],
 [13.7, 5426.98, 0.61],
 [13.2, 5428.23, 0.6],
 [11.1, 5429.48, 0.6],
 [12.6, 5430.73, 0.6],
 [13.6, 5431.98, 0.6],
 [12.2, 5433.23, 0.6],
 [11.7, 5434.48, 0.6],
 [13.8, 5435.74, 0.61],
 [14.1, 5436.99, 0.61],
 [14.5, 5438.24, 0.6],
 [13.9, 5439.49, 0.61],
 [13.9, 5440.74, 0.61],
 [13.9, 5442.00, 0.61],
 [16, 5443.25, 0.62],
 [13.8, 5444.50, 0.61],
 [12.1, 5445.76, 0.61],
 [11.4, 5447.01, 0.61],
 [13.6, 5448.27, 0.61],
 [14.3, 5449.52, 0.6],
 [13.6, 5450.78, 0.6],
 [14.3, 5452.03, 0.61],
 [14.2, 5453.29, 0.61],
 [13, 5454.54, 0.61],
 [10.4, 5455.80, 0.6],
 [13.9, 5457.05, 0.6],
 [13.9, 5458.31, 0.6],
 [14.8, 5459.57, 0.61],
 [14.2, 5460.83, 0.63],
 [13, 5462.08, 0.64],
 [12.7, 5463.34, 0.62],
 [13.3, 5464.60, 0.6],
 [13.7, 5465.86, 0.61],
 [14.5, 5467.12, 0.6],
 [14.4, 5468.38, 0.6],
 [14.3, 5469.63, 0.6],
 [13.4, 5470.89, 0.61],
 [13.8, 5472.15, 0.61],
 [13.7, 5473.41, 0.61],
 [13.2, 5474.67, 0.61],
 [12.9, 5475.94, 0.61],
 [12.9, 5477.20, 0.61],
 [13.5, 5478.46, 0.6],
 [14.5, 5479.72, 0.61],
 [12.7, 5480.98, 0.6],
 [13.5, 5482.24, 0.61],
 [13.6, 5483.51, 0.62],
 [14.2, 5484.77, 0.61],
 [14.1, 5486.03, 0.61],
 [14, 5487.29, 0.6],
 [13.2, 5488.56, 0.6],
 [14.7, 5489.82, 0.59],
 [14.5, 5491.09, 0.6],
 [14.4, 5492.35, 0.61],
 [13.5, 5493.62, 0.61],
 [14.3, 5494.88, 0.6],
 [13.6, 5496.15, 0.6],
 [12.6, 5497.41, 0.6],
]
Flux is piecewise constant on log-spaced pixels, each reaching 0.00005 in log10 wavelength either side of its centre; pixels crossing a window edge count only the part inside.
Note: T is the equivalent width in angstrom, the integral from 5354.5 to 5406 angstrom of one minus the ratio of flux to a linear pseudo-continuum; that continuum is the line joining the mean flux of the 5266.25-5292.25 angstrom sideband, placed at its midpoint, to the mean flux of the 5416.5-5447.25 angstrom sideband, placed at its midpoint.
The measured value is -0.8 angstrom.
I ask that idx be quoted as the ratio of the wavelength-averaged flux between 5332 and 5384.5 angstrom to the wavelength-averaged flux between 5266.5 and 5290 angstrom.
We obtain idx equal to 1.1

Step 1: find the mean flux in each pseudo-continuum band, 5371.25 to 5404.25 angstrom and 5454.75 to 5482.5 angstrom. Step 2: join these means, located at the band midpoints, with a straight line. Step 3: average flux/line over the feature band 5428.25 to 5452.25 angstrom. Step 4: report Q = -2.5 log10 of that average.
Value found 0.012 mag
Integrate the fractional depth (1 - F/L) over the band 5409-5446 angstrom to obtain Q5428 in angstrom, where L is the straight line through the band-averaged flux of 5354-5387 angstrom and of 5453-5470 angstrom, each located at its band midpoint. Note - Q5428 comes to 0.6 angstrom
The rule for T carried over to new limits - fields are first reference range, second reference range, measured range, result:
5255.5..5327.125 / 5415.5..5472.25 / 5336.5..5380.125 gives -1.0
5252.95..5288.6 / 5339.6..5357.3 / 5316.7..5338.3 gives 0.6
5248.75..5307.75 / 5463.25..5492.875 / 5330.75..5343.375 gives -0.4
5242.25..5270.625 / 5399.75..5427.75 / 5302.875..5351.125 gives -2.1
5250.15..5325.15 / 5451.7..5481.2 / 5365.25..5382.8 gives 0.0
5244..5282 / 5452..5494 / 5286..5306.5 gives -1.2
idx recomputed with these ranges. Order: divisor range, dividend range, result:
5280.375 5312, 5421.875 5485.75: 0.98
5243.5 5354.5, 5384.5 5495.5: 1.01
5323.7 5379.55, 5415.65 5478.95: 1.00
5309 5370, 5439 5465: 1.00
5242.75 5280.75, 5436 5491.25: 1.07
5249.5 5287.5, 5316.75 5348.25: 1.04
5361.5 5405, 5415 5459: 1.00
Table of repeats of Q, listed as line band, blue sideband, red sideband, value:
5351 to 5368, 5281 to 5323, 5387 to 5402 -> -0.05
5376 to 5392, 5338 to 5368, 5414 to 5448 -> -0.03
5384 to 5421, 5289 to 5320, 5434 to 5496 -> 0.04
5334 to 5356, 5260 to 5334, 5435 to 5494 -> -0.03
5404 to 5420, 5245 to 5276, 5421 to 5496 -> 0.03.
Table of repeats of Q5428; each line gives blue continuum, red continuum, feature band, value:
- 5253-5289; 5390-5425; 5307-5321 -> -1.51 angstrom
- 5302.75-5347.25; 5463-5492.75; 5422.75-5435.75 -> 0.87 angstrom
